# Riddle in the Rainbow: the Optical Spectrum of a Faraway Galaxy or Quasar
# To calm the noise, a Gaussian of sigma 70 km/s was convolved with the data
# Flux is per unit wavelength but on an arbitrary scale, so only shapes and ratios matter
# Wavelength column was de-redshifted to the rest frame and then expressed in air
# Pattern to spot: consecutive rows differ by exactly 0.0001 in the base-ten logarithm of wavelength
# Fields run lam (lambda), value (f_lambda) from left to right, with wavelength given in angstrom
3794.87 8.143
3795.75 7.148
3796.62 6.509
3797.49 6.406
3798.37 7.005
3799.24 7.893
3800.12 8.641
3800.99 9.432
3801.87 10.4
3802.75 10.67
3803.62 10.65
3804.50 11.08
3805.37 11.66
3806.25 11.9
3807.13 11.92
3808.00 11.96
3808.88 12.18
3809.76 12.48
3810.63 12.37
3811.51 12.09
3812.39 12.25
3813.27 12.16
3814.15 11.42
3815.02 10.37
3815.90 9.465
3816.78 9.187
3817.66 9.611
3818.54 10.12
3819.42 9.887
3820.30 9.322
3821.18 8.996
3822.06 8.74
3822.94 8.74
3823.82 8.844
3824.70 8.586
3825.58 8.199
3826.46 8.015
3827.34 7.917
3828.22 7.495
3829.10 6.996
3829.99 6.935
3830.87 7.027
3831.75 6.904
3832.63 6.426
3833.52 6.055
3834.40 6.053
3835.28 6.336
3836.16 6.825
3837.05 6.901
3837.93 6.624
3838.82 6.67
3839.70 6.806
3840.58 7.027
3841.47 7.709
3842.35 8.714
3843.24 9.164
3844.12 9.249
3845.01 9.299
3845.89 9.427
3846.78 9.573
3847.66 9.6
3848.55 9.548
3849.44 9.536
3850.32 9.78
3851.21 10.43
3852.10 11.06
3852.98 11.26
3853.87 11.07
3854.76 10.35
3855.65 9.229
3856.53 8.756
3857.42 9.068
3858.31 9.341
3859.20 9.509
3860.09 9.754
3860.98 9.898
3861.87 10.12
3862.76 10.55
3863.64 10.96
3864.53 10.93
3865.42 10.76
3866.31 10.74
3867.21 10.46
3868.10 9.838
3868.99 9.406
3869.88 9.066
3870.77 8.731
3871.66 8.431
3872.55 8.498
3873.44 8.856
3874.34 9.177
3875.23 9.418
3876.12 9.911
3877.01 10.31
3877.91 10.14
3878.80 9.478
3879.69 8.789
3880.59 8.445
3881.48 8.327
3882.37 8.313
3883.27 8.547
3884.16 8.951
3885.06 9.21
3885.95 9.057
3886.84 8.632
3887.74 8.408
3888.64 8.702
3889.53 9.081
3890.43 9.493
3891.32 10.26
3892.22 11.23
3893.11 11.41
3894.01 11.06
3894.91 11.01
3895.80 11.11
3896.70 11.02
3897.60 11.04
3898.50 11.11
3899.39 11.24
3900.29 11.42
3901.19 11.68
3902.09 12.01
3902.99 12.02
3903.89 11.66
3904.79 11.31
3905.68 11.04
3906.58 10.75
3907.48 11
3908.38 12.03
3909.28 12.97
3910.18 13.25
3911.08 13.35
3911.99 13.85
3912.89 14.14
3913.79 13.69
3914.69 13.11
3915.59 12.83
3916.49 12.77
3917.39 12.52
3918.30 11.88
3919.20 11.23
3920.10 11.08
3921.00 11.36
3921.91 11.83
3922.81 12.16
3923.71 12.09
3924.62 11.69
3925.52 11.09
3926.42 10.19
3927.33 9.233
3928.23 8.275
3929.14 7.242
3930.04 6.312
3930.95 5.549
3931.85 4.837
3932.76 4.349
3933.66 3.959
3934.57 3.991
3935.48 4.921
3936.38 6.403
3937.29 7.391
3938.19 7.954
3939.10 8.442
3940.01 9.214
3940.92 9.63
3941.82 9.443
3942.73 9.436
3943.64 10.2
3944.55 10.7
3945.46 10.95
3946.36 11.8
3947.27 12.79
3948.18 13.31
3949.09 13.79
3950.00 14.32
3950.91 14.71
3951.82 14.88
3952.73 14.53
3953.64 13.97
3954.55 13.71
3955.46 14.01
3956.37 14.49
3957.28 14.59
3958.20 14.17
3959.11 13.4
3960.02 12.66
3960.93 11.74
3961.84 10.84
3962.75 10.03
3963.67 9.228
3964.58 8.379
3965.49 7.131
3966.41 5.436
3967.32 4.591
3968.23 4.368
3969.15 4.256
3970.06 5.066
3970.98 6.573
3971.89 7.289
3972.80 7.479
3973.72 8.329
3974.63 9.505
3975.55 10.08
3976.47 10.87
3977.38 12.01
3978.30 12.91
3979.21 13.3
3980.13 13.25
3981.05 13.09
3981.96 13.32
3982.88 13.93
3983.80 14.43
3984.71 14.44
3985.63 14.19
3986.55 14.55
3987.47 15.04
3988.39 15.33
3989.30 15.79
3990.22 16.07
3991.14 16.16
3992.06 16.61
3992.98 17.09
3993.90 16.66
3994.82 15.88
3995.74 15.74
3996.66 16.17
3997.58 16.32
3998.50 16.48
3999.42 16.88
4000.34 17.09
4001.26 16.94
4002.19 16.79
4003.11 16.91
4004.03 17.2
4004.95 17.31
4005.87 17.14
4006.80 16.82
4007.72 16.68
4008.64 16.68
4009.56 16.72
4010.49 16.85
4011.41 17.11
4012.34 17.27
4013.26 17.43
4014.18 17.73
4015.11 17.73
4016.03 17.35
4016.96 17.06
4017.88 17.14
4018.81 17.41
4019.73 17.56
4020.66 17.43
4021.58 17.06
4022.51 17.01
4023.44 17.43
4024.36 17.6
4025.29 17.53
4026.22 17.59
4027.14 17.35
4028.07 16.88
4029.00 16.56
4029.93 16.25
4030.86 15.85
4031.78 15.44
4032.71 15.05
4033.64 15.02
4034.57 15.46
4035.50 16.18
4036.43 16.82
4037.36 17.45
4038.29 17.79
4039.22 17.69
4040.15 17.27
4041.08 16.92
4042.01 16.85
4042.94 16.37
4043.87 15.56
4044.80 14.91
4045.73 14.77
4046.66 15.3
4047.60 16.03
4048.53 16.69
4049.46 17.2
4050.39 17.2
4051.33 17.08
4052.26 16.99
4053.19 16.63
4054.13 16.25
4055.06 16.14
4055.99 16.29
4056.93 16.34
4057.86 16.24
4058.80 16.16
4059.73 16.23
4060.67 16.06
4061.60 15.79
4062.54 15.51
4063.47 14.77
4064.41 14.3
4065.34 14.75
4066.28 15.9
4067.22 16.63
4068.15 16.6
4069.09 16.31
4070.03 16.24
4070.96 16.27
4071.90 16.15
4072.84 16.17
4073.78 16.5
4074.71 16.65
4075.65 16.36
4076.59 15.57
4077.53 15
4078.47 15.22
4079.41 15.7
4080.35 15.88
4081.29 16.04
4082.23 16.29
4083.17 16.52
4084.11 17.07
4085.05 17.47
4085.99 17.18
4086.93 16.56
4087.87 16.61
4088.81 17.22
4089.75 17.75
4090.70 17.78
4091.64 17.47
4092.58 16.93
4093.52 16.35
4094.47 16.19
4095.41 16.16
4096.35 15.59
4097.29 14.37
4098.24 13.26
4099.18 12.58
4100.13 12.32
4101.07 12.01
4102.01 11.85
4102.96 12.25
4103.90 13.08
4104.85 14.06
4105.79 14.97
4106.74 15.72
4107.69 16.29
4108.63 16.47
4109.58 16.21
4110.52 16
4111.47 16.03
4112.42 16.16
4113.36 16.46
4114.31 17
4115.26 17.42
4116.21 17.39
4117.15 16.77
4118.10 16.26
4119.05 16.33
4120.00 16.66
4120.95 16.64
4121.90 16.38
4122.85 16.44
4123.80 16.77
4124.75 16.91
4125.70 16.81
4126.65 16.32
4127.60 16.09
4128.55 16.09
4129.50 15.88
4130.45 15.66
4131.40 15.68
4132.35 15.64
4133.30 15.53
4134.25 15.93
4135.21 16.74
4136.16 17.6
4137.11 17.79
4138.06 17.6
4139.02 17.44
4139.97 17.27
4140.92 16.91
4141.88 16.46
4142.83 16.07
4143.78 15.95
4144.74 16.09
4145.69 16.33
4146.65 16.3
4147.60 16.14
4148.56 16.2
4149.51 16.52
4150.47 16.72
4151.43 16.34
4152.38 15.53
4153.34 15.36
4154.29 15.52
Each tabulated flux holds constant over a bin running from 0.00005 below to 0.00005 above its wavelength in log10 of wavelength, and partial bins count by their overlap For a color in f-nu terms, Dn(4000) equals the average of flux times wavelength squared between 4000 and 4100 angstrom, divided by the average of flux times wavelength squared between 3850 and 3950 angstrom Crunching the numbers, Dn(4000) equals 1.75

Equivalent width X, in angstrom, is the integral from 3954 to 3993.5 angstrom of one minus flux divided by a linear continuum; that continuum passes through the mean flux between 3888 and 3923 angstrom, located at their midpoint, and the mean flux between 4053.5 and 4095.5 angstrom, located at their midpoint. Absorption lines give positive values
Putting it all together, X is 5.54 angstrom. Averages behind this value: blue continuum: 11.6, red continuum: 16.3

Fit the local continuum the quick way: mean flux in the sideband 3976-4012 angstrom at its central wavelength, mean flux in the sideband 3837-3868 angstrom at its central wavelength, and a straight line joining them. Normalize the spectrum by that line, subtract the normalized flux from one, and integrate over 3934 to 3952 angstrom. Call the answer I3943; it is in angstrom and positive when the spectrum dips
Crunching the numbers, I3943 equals 4.5 angstrom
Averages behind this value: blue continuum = 9.46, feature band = 10.1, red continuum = 15.6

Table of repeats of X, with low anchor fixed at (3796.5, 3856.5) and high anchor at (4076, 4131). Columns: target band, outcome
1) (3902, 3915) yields -1.5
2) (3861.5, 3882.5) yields 1.4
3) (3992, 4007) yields -3.8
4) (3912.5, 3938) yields 4.5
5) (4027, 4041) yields -2.2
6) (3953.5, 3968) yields 1.7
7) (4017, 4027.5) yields -2.6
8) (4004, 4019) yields -3.8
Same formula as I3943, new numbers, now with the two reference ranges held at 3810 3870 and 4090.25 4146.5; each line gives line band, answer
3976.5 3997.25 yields -3.3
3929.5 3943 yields 5.6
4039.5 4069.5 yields -3.7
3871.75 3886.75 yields 1.5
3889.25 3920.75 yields -2.9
